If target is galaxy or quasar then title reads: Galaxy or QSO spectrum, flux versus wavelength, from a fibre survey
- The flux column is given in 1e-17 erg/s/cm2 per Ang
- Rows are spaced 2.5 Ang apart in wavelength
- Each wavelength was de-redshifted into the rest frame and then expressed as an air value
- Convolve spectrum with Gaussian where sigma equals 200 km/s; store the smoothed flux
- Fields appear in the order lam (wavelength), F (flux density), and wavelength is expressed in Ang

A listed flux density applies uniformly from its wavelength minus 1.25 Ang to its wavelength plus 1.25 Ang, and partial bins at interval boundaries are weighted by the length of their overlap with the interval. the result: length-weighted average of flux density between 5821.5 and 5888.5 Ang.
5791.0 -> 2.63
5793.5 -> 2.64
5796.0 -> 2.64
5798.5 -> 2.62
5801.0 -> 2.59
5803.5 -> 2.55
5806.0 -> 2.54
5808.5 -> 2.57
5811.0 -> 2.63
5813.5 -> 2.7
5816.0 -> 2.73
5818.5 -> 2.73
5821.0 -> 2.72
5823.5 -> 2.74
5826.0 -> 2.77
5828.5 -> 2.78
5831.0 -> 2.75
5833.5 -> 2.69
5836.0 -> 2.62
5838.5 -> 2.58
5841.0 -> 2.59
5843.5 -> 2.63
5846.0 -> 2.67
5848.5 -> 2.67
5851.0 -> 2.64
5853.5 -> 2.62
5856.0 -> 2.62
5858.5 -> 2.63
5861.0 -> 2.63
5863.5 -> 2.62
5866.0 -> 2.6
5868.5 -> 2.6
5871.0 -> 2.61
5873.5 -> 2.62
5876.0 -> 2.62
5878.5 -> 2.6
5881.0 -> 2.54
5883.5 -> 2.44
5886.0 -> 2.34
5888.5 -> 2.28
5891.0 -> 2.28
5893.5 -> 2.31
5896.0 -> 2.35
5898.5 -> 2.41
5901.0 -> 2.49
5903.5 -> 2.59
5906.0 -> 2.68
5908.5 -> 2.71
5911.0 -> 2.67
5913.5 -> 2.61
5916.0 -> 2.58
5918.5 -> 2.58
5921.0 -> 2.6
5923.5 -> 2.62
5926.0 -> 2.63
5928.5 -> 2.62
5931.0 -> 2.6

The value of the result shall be 2.62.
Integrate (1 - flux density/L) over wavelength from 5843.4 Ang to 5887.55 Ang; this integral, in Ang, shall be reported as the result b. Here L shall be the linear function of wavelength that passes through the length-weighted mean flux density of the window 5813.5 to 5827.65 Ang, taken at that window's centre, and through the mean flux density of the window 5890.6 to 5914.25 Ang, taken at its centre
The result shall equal 0.4 Ang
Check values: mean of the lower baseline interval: 2.74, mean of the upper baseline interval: 2.52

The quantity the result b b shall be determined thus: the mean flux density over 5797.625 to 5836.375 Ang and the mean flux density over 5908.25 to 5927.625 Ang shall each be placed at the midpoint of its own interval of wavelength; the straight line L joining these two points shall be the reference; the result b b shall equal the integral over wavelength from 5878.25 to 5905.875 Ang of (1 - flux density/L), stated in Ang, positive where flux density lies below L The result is 2.2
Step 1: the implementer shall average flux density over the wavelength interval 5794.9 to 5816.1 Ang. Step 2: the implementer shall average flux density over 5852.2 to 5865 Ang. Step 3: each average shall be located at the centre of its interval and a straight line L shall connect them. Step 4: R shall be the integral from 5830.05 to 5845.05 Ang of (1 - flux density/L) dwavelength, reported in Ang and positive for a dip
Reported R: -0.1 Ang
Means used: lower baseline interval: 2.61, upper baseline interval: 2.62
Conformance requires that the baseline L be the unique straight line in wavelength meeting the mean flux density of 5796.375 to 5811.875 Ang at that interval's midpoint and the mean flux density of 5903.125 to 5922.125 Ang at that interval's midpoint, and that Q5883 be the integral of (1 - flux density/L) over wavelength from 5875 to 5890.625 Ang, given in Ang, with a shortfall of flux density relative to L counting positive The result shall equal 1.0 Ang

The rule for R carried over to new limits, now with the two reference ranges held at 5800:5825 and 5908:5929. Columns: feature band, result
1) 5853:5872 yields 0.2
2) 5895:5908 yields 0.5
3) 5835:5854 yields 0.1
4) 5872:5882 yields 0.1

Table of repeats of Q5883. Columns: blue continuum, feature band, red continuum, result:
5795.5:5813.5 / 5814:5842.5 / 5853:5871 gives -1.0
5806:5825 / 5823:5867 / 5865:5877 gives -0.2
